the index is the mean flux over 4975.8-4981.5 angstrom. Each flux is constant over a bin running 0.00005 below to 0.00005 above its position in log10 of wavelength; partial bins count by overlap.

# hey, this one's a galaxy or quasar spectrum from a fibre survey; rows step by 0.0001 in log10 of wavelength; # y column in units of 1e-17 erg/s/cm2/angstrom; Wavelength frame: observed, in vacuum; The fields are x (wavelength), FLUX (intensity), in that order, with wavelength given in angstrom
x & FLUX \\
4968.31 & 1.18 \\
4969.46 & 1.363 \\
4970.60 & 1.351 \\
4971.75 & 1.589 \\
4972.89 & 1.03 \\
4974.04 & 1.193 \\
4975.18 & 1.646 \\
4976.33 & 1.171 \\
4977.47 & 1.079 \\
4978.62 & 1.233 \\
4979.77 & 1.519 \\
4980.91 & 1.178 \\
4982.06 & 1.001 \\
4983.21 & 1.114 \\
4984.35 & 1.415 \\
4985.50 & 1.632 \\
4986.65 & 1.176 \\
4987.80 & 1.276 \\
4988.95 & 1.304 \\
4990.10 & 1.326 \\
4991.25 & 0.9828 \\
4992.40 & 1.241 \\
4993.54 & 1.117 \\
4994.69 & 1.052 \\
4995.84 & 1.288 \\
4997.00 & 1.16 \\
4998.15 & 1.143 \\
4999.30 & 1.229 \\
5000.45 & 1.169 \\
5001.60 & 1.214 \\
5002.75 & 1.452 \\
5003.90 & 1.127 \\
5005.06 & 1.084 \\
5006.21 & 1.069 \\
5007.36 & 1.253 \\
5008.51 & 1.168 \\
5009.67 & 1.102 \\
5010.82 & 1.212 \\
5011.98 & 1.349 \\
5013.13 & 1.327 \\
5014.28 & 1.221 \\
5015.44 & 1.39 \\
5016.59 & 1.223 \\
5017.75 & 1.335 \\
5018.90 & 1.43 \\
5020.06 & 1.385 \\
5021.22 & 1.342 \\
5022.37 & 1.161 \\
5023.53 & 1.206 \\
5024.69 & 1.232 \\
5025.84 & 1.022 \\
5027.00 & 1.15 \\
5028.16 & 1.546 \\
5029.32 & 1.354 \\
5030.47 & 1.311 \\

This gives 1.24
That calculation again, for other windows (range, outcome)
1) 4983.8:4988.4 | 1.37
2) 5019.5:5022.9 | 1.3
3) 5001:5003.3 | 1.33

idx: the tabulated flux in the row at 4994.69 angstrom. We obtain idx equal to 1.052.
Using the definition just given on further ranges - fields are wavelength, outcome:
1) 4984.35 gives 1.415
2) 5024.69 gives 1.232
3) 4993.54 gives 1.117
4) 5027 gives 1.15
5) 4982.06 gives 1.001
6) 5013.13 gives 1.327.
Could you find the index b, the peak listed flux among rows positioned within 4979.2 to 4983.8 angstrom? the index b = 1.519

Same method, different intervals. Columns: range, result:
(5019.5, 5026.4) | 1.385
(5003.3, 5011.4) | 1.253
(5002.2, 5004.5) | 1.452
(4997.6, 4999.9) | 1.229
